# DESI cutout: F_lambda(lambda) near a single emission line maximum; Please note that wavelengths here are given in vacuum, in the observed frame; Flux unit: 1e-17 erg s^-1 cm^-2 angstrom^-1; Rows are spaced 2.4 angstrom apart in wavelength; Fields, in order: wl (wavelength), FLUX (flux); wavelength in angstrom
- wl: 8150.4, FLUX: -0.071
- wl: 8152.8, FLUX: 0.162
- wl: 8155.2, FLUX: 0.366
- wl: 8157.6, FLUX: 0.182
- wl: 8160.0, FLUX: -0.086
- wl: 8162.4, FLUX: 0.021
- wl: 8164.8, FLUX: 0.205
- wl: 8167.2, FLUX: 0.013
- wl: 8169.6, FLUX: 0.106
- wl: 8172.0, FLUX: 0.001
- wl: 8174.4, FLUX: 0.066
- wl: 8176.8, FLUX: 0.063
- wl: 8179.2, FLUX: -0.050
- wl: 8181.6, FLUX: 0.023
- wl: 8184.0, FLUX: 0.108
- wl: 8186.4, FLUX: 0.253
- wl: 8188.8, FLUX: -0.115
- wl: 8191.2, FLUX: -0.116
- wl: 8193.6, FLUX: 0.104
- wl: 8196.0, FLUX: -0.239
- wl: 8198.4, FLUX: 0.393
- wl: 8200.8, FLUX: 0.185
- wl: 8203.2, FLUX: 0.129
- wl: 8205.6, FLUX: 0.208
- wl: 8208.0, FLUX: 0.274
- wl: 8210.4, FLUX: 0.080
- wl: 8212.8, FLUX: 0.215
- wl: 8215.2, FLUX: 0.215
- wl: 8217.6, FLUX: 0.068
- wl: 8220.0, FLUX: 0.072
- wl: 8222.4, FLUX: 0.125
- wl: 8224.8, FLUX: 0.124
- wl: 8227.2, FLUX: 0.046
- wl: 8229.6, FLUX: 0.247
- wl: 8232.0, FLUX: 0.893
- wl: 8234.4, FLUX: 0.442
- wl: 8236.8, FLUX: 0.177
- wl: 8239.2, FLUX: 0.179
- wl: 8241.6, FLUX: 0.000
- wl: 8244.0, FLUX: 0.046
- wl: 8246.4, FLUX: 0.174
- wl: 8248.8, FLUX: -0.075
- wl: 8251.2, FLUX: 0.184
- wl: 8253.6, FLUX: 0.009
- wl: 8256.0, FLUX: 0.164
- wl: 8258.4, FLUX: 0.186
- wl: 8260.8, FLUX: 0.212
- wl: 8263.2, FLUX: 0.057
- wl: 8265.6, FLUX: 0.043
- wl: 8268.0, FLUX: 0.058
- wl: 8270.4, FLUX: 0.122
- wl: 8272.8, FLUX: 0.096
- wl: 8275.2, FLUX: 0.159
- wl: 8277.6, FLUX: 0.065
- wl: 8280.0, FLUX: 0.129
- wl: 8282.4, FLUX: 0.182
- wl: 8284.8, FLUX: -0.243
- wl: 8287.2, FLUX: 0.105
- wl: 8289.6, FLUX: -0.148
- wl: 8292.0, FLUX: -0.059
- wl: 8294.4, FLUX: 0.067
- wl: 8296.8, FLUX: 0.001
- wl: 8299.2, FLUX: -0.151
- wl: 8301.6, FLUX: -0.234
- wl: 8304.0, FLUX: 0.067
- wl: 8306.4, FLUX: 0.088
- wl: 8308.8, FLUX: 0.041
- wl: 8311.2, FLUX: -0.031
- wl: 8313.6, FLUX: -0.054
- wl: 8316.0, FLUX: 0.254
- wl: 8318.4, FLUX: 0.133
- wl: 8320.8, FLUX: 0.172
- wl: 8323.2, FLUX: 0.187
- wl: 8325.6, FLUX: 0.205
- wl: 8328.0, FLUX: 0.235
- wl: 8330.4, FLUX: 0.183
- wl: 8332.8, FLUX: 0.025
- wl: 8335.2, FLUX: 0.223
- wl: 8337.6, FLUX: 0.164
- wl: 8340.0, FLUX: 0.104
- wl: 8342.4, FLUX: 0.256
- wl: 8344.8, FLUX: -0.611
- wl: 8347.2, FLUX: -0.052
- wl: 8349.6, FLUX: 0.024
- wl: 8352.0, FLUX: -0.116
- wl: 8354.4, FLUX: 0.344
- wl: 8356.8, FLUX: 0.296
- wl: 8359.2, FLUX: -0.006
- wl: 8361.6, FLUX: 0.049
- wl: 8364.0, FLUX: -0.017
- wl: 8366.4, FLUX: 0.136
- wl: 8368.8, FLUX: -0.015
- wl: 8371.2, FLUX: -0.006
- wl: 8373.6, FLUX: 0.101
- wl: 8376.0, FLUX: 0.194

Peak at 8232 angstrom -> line H-gamma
